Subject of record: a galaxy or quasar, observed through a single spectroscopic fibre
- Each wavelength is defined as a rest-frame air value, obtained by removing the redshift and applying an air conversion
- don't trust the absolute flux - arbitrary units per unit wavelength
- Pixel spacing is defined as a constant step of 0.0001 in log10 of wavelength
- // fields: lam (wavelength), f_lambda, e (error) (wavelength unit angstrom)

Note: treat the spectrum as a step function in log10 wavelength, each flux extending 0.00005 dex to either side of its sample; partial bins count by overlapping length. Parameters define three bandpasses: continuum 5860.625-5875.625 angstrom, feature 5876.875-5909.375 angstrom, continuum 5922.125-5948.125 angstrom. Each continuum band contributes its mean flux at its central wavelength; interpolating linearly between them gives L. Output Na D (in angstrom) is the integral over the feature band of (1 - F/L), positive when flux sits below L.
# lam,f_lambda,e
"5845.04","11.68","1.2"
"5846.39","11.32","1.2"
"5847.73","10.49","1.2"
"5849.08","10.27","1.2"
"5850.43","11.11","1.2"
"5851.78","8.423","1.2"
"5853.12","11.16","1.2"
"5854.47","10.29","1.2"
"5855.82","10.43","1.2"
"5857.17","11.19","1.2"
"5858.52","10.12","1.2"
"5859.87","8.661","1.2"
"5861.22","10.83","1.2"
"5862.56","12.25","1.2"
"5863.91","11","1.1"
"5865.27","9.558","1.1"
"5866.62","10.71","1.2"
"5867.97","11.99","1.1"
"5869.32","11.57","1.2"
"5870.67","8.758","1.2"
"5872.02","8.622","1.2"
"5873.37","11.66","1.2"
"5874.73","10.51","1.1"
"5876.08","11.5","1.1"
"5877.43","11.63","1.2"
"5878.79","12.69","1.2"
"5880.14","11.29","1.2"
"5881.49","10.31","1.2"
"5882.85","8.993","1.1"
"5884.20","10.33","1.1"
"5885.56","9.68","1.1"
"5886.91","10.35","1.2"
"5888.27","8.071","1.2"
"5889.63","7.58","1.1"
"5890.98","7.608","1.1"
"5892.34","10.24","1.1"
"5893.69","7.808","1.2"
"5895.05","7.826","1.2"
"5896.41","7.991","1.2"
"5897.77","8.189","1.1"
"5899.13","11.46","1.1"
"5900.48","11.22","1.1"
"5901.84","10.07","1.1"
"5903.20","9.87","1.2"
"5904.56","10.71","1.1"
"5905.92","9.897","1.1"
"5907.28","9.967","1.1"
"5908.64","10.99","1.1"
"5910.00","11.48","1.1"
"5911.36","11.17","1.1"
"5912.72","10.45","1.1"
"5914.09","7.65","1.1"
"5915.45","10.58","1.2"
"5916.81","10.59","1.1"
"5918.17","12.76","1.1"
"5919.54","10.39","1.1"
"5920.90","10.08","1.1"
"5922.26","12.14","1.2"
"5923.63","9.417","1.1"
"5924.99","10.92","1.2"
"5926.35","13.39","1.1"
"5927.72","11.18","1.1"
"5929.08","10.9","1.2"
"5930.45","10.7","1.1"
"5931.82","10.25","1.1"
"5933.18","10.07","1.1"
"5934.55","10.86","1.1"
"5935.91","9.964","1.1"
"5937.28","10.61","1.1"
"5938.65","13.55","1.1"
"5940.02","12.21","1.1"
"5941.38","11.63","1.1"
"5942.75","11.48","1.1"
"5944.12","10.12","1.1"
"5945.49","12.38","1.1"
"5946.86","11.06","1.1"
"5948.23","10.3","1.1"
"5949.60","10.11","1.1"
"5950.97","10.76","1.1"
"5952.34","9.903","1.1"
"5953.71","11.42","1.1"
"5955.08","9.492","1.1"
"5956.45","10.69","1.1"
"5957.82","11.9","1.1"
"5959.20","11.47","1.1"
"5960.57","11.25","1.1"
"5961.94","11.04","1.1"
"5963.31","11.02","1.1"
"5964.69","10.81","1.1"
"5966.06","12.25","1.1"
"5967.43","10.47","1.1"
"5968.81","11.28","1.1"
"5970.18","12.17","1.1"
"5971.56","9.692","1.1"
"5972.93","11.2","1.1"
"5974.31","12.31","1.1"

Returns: 3.3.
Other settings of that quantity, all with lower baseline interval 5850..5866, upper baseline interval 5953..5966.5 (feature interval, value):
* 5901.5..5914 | 0.42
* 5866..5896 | 1.69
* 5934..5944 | -0.40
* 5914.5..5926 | -0.02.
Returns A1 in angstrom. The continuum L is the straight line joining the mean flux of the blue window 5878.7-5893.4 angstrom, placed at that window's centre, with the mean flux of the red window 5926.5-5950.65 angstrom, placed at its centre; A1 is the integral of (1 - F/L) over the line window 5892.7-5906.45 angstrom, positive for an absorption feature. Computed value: 0.6 angstrom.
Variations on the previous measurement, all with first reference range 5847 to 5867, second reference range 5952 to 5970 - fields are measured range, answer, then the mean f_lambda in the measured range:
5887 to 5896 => 1.96 angstrom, 8.32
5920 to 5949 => -0.53 angstrom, 11.1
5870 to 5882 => -0.27 angstrom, 10.8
